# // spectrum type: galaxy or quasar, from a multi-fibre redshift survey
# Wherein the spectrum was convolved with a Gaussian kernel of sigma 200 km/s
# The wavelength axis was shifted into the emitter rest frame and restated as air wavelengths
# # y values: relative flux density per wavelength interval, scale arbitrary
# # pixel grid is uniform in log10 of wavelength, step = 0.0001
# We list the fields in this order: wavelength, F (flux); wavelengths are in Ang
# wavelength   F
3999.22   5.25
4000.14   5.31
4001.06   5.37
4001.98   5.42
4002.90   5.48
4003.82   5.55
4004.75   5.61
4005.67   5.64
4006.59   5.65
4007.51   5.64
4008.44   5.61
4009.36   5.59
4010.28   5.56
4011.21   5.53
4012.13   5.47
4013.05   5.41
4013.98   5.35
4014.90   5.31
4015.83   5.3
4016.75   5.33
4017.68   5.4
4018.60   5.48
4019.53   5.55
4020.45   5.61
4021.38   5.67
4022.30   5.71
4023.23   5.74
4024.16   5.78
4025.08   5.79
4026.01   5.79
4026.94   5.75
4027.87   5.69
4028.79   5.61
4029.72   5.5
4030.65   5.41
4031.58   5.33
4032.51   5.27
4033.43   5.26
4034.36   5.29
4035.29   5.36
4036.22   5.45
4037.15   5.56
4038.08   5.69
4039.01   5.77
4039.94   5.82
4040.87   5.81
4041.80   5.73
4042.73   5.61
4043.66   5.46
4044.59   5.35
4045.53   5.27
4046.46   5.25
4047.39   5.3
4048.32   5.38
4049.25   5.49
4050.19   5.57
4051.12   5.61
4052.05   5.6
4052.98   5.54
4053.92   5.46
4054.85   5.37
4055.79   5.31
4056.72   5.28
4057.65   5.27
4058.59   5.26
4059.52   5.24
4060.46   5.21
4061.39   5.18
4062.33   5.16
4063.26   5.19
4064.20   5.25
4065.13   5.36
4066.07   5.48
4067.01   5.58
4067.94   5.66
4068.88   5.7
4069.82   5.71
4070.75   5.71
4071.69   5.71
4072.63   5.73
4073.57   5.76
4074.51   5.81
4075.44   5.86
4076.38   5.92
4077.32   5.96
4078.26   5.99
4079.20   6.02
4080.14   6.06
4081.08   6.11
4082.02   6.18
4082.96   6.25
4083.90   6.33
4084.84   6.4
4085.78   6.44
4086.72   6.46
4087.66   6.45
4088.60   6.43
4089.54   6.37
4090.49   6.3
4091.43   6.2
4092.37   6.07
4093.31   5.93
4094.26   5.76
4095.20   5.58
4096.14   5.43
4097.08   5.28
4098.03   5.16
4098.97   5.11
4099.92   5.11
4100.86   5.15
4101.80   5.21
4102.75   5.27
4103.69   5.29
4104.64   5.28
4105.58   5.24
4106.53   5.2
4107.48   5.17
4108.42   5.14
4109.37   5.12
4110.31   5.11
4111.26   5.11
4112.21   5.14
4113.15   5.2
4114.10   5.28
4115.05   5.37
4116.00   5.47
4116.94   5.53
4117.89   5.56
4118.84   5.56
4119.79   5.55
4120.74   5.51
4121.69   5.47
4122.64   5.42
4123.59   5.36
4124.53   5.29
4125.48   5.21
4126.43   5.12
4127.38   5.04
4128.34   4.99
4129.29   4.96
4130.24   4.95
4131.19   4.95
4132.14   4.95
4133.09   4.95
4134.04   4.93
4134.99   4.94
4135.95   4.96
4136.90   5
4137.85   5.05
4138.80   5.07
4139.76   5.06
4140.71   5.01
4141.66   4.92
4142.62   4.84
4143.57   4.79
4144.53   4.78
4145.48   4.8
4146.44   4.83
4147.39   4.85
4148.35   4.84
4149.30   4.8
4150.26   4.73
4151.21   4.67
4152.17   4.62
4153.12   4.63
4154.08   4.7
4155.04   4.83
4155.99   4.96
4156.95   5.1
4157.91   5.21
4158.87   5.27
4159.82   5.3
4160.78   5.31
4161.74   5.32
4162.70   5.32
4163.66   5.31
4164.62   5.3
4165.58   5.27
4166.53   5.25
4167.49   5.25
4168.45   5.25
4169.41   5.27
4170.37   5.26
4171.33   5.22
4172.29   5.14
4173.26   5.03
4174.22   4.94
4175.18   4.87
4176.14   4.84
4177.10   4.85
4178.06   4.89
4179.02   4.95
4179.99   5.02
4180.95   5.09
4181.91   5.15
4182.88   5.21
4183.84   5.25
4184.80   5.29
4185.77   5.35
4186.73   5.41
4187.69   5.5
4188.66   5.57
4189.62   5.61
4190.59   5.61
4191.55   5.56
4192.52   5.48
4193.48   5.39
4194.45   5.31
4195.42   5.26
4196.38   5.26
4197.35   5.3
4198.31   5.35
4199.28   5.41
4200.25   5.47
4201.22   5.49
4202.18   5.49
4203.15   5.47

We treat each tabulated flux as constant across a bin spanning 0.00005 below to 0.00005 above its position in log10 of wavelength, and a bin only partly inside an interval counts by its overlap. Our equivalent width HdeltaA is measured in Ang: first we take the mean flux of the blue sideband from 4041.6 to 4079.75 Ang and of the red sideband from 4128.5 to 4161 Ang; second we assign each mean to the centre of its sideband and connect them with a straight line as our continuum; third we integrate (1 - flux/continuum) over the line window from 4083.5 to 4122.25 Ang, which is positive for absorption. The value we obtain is -2.6 Ang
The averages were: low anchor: 5.52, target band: 5.58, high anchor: 4.93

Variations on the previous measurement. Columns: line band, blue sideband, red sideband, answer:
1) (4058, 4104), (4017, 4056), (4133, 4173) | -3.4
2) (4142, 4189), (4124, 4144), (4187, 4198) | 1.6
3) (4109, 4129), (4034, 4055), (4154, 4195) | 0.1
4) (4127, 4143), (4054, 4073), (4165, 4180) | 0.7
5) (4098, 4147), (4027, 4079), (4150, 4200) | 1.7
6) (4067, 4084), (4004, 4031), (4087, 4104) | -0.7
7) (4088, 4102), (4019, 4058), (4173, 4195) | -0.7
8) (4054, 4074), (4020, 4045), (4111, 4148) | 0.0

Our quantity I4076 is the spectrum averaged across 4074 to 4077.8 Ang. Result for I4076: 5.89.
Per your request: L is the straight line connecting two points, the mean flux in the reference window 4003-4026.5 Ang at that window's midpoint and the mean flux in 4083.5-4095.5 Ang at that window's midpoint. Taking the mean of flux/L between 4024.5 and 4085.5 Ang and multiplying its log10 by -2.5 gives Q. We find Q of 0.06 mag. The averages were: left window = 5.56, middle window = 5.6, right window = 6.22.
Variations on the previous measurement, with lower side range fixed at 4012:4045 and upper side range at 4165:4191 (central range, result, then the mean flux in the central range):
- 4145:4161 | 0.075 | 4.9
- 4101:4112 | 0.035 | 5.19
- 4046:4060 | 0.018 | 5.4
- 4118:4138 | 0.032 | 5.16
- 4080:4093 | -0.165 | 6.29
